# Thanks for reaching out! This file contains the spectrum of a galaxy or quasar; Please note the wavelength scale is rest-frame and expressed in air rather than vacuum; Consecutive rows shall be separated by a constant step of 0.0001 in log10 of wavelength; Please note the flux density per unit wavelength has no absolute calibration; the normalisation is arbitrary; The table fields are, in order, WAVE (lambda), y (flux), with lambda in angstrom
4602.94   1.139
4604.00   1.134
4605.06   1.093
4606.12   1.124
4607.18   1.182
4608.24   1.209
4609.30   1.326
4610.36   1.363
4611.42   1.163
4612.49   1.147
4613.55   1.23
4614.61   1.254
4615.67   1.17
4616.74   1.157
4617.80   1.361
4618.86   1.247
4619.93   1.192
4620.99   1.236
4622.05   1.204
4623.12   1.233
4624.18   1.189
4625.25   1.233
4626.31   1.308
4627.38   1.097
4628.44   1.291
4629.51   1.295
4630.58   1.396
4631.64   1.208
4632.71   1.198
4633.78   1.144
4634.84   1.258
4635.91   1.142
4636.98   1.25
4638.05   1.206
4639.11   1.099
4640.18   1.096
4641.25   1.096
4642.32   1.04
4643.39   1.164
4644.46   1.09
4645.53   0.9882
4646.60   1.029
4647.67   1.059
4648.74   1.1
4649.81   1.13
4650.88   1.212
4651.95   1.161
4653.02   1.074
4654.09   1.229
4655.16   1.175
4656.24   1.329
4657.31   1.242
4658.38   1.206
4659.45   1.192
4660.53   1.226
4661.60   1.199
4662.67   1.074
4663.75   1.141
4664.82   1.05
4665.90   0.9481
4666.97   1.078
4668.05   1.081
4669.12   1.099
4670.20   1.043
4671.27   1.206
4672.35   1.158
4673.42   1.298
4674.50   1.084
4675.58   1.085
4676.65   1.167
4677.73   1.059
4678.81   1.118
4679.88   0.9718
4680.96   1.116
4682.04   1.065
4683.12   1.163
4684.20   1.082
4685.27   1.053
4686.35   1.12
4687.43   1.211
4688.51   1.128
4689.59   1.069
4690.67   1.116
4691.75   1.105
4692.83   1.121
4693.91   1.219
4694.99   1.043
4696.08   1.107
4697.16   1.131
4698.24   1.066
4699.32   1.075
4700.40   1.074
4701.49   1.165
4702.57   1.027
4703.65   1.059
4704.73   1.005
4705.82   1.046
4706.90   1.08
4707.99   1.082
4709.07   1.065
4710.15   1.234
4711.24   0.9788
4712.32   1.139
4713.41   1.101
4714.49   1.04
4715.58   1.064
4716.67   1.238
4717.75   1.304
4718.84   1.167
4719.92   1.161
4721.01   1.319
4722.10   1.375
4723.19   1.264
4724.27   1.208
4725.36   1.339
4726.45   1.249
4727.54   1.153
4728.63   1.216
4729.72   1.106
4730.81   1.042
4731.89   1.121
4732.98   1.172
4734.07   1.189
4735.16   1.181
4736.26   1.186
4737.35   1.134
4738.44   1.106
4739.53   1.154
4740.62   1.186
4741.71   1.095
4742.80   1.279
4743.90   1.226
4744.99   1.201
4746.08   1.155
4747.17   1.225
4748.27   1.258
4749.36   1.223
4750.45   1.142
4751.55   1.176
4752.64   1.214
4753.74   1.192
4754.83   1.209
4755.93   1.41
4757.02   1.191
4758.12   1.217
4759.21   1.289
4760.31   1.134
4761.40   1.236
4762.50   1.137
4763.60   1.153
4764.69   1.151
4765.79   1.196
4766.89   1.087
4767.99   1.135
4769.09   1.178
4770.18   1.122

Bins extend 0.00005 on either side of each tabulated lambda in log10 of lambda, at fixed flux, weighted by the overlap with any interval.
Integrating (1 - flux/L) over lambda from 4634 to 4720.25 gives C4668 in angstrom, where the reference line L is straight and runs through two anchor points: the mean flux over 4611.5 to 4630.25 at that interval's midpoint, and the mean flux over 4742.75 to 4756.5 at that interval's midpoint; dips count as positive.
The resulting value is 7.3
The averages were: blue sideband 1.23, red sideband 1.22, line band 1.12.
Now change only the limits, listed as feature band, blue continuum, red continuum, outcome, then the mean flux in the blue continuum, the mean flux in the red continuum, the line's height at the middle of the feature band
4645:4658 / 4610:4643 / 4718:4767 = 0.7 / 1.21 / 1.2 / 1.21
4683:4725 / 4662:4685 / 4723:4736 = 0.6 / 1.1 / 1.18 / 1.15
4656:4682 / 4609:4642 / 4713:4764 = 1.7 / 1.22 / 1.19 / 1.21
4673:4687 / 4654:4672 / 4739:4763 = 0.6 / 1.15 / 1.21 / 1.16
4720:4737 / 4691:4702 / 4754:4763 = -0.5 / 1.11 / 1.23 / 1.17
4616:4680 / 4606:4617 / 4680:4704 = 0.2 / 1.22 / 1.1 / 1.16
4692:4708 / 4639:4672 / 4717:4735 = 1.3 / 1.12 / 1.21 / 1.18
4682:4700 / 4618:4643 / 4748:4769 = 1.3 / 1.2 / 1.2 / 1.2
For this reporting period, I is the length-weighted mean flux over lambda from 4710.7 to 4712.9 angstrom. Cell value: 1.06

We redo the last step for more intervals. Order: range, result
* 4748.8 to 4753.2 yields 1.19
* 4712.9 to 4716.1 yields 1.07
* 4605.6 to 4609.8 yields 1.21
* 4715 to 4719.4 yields 1.19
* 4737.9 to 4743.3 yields 1.16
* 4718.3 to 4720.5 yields 1.17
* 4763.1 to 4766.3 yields 1.17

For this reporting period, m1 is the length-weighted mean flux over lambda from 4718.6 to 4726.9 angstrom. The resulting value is 1.26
